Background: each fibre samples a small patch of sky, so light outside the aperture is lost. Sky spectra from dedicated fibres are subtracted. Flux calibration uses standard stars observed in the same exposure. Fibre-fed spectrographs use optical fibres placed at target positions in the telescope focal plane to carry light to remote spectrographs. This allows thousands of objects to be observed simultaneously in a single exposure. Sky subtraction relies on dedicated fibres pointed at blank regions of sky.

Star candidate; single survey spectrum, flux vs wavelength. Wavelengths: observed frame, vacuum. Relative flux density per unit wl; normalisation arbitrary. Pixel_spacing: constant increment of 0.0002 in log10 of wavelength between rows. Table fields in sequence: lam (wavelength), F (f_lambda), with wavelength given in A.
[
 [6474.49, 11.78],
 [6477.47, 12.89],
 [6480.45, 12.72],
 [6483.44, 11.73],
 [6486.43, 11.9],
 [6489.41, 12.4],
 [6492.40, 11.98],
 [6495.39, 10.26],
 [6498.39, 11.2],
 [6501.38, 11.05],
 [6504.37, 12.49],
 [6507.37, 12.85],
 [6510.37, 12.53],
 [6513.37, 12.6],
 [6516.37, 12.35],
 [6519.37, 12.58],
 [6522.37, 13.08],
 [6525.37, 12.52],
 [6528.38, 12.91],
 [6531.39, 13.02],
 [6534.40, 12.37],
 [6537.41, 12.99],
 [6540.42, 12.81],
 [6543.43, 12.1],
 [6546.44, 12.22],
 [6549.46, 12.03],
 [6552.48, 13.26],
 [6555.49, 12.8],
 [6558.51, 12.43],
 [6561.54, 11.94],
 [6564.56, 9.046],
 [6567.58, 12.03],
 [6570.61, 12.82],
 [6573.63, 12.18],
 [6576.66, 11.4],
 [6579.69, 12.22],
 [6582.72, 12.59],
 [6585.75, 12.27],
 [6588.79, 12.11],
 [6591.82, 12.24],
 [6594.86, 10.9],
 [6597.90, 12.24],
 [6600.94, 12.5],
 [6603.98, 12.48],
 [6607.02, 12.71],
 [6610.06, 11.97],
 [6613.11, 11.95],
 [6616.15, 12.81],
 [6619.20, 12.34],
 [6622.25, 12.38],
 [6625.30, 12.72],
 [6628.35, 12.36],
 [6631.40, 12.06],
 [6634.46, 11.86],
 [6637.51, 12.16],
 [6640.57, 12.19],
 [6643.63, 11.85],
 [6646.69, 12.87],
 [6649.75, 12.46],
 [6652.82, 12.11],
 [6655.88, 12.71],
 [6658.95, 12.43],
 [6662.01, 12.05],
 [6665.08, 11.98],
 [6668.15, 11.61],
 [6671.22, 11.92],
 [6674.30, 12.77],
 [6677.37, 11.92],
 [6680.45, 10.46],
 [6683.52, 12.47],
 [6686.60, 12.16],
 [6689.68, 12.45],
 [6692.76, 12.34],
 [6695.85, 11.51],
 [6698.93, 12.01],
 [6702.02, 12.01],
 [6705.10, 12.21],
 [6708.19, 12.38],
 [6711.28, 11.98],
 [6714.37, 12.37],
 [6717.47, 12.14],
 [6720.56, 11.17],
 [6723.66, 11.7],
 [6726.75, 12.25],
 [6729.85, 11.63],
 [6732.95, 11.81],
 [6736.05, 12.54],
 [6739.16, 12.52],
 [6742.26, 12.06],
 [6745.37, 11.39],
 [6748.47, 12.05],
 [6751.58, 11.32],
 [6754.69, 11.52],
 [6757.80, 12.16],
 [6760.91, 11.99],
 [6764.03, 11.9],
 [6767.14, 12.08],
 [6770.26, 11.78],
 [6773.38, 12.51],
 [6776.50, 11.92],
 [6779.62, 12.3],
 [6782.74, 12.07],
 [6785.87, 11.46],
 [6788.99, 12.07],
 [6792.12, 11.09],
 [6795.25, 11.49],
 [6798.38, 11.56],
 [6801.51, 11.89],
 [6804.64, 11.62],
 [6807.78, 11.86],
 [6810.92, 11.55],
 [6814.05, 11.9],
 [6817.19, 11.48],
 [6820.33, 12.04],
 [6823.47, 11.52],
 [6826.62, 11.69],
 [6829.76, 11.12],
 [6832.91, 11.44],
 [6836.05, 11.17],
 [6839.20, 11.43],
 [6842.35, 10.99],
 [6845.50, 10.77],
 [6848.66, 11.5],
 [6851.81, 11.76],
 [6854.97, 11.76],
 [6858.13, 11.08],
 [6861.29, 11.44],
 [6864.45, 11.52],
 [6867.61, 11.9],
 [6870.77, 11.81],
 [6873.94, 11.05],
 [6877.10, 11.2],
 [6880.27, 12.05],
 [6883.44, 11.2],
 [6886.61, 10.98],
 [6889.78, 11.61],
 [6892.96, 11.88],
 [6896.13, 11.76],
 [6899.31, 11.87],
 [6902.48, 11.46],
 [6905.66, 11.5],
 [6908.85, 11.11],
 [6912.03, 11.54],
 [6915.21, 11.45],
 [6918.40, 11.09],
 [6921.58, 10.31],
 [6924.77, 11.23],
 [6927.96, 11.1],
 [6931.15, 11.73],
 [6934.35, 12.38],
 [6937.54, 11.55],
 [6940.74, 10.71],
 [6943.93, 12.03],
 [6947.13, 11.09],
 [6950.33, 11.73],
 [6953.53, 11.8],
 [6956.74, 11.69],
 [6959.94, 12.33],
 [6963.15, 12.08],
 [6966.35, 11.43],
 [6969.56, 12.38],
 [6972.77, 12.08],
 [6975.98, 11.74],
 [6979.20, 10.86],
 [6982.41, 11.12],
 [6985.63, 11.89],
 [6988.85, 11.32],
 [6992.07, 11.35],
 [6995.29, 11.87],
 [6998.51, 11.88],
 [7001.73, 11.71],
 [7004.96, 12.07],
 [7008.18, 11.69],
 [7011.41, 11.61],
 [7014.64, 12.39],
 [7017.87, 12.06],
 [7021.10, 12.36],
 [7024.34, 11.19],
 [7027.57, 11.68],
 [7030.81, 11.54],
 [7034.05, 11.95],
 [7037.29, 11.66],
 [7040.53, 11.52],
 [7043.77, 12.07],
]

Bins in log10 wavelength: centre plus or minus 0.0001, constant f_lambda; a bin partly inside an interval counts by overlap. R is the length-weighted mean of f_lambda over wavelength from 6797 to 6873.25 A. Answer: 11.5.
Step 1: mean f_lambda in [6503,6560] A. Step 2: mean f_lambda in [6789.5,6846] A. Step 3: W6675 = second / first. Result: 0.91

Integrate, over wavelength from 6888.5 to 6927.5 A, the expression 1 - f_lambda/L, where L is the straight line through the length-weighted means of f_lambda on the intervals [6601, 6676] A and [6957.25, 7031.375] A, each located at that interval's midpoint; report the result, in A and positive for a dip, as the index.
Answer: 1.7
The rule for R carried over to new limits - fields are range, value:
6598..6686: 12.2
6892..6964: 11.5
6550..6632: 12.2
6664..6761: 12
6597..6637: 12.3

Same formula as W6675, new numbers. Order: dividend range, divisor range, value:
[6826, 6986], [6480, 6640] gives 0.94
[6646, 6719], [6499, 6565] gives 0.98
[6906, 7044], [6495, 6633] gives 0.95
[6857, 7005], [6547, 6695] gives 0.95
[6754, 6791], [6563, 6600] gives 1.01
